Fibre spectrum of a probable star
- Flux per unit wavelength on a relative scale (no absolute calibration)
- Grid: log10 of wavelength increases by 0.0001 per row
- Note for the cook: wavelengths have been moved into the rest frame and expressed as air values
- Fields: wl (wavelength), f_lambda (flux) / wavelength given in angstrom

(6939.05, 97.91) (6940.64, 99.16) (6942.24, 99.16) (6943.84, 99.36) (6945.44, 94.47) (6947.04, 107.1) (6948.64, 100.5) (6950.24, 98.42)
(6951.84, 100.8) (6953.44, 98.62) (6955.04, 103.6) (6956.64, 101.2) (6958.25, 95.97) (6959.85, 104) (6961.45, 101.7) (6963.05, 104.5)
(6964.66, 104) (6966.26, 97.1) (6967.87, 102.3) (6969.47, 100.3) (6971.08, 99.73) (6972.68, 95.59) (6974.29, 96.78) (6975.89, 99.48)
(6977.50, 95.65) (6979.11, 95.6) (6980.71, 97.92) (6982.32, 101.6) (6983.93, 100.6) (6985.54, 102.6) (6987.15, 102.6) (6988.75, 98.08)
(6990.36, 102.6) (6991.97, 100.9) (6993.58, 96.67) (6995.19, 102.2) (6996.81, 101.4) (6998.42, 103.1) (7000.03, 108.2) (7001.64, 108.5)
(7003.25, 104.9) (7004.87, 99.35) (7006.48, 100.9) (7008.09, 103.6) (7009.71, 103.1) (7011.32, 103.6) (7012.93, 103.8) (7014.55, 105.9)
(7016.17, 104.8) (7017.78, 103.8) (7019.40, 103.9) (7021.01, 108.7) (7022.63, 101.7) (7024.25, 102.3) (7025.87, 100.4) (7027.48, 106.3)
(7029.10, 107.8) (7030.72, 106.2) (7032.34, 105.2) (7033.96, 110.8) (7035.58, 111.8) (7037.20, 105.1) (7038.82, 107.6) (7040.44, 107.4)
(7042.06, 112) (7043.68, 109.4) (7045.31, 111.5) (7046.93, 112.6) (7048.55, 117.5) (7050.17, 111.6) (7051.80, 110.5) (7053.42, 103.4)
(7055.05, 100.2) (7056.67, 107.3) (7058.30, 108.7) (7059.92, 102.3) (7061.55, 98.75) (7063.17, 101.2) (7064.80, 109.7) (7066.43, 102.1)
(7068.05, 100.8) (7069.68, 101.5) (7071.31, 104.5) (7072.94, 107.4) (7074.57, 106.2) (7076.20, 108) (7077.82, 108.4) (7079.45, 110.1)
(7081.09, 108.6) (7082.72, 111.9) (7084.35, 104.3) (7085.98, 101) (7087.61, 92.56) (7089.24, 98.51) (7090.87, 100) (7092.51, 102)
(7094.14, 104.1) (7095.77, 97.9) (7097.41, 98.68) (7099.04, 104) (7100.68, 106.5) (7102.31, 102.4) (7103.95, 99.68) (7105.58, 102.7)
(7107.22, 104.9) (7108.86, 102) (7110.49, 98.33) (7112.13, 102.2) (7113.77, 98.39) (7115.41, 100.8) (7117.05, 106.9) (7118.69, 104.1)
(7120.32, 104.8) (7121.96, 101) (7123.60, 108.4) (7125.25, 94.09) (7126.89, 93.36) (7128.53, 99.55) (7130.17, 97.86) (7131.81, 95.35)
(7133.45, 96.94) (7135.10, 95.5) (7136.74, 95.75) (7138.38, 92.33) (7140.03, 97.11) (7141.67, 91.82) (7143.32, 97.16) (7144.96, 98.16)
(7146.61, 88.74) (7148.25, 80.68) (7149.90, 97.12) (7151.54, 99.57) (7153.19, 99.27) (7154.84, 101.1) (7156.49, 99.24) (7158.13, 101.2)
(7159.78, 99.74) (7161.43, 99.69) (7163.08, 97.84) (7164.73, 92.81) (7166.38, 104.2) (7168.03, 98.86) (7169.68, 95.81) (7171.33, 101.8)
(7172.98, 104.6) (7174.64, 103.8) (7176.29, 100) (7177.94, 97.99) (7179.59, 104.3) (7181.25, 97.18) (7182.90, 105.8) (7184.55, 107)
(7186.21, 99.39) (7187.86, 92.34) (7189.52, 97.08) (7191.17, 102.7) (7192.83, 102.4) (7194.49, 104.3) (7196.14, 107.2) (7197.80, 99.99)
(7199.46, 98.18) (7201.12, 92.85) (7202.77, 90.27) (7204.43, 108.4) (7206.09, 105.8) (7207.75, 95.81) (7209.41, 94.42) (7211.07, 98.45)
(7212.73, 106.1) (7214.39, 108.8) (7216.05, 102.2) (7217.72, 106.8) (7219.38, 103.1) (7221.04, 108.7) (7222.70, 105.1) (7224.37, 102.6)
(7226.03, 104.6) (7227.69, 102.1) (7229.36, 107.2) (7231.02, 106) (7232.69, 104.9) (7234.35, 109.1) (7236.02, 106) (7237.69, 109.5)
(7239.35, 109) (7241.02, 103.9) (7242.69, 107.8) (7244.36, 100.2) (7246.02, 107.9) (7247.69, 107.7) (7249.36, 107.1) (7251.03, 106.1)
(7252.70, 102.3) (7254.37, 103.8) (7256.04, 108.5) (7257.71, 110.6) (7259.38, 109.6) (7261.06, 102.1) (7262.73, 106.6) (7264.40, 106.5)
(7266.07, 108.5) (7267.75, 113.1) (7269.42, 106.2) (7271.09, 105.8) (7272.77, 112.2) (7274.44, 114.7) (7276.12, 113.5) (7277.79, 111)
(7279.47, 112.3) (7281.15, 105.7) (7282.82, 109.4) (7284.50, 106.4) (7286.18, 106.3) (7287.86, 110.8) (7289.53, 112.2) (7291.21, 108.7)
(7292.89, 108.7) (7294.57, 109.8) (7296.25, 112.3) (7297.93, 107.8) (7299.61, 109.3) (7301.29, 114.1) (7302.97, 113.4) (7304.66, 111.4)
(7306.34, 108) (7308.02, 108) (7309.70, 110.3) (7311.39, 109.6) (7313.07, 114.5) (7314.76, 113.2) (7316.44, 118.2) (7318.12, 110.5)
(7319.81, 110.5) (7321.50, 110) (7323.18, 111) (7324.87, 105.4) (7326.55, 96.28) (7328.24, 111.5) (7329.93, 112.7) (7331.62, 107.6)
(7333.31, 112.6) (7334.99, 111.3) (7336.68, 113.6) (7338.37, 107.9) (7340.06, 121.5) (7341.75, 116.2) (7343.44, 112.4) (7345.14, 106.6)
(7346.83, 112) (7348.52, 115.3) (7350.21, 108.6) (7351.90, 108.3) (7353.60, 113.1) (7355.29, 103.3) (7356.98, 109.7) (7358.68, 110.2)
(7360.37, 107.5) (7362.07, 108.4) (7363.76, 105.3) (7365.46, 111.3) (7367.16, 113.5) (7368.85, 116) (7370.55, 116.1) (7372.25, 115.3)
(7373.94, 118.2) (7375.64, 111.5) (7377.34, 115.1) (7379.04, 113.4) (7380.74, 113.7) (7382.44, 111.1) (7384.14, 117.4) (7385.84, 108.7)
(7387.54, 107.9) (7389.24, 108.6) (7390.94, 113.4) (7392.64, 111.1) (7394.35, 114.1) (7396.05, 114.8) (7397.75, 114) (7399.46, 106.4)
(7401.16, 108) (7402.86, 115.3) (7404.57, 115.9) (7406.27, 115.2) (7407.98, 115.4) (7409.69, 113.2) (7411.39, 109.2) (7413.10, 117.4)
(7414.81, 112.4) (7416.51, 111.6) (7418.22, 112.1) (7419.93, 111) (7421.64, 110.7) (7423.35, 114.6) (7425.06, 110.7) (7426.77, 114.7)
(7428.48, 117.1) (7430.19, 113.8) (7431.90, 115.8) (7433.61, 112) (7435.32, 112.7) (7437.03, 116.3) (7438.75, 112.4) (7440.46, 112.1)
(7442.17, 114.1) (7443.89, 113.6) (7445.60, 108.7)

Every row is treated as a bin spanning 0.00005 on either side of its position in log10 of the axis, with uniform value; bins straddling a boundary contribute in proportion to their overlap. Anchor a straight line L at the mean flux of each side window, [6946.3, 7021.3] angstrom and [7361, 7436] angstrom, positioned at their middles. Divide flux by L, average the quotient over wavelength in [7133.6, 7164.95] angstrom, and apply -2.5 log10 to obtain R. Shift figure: 0.11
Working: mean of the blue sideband 102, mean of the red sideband 113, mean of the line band 96.1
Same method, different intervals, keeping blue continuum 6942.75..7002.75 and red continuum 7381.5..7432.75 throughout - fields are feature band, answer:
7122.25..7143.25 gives 0.09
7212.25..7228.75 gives 0.03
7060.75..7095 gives 0.00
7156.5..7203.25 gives 0.07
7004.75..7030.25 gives -0.02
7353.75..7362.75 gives 0.03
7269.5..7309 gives -0.01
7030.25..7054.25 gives -0.07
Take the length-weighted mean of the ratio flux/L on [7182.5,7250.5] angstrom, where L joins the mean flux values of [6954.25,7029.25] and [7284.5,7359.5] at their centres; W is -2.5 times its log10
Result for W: 0.04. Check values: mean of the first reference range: 102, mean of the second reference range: 111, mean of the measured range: 103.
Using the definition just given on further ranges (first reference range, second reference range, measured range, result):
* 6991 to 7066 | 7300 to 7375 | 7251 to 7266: 0.03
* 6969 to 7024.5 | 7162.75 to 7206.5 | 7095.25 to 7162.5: 0.02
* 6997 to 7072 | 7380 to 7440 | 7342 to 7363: 0.02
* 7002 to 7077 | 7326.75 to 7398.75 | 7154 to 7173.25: 0.09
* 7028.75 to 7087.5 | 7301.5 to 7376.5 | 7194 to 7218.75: 0.08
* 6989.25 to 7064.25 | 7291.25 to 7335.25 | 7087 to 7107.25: 0.06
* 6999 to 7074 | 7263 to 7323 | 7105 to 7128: 0.06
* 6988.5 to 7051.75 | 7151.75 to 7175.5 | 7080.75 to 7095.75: 0.01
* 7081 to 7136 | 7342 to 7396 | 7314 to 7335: 0.00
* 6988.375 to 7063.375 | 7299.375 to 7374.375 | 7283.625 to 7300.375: 0.01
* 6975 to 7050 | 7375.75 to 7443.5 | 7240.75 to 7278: 0.02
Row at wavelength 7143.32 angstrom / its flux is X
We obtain 97.16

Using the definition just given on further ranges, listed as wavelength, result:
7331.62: 107.6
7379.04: 113.4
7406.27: 115.2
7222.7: 105.1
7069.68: 101.5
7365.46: 111.3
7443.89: 113.6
